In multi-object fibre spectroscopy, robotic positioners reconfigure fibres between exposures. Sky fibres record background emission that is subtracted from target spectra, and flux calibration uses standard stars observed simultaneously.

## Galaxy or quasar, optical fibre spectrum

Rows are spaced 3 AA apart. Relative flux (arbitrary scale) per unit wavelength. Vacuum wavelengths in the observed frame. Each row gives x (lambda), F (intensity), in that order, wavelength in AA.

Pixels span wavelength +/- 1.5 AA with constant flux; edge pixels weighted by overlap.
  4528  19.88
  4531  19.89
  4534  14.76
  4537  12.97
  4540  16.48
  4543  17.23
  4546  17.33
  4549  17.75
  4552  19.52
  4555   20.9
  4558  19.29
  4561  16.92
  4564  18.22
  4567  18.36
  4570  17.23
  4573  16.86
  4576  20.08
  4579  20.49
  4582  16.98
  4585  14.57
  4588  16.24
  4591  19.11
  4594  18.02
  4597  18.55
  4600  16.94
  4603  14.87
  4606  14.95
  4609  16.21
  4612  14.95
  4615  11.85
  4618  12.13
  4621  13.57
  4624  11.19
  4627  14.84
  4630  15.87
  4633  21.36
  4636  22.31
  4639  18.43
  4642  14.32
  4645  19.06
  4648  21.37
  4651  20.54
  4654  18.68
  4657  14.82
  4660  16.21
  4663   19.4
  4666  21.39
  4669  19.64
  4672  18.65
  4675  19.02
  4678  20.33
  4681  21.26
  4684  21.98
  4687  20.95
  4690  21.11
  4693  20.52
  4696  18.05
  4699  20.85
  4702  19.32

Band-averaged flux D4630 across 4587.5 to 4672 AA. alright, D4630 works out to 17.1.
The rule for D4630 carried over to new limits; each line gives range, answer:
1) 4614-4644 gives 15.7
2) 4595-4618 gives 15.3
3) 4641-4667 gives 18.4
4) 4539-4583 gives 18.3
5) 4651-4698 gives 19.5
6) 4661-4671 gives 19.9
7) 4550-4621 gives 17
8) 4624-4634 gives 16.2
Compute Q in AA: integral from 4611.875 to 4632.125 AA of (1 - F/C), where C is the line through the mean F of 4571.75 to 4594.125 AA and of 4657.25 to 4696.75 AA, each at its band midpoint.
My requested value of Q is 5.4 AA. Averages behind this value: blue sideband 17.8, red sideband 19.8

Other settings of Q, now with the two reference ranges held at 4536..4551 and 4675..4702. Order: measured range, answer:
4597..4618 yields 3.7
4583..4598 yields 0.5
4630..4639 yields -0.6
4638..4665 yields 1.8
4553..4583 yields -2.4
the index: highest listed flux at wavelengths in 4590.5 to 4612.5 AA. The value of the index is 19.11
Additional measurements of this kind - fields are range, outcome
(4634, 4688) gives 22.31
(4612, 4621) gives 14.95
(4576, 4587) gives 20.49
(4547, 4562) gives 20.9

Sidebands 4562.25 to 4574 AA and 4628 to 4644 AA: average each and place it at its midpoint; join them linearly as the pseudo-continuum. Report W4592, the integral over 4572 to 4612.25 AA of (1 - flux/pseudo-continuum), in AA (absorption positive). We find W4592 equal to 1.78 AA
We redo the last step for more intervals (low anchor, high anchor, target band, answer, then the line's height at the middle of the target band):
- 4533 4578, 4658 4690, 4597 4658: 8.1 AA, 19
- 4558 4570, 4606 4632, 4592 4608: -1.4 AA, 15.4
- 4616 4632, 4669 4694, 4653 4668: -0.1 AA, 18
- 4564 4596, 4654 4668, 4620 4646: 1.8 AA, 18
